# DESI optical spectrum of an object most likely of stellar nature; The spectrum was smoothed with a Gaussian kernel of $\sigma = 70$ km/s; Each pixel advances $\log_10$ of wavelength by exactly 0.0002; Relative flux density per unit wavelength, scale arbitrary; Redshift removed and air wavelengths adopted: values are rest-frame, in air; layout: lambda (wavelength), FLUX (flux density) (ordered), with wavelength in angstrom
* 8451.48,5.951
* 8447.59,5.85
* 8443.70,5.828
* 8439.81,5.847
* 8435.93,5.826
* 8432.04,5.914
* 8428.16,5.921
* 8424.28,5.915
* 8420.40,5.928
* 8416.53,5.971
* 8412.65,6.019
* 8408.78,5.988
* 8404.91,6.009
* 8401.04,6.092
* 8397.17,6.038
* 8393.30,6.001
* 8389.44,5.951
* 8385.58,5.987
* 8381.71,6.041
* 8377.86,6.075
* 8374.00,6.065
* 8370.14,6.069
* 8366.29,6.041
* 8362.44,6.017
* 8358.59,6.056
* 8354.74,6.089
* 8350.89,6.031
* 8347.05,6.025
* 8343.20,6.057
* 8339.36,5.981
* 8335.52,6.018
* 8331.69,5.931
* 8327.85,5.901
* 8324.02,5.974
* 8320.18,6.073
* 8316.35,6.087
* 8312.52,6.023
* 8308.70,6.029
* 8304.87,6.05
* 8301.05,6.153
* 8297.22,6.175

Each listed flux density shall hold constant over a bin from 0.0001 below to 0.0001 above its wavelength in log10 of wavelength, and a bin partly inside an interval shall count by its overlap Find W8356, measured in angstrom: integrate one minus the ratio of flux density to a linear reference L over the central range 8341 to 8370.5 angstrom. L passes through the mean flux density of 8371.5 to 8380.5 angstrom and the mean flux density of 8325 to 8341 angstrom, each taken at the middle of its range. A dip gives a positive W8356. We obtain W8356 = -0.1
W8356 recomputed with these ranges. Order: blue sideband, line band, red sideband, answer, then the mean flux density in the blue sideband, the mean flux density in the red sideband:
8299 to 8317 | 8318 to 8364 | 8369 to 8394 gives 0.27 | 6.07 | 6.03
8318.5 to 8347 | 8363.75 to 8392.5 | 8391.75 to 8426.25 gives -0.18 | 5.99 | 6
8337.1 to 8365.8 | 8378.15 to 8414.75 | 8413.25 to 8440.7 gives -0.34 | 6.04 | 5.91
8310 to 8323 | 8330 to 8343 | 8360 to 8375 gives 0.14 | 6.05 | 6.05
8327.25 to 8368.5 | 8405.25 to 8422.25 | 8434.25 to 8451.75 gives -0.22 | 6.02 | 5.85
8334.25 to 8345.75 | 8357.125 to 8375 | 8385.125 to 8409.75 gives -0.10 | 6.02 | 6.01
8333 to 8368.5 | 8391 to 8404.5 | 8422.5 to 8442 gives -0.20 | 6.03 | 5.88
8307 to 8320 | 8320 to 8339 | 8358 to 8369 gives 0.25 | 6.05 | 6.04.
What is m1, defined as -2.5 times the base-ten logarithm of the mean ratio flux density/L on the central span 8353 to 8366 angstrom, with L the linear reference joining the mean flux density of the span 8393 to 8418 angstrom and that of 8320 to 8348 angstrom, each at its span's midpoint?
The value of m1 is -0.01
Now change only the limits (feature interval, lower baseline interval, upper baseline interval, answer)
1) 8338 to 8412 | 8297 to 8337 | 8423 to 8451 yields -0.01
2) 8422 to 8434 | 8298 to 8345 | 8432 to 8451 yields -0.01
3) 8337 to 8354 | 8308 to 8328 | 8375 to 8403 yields 0.00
